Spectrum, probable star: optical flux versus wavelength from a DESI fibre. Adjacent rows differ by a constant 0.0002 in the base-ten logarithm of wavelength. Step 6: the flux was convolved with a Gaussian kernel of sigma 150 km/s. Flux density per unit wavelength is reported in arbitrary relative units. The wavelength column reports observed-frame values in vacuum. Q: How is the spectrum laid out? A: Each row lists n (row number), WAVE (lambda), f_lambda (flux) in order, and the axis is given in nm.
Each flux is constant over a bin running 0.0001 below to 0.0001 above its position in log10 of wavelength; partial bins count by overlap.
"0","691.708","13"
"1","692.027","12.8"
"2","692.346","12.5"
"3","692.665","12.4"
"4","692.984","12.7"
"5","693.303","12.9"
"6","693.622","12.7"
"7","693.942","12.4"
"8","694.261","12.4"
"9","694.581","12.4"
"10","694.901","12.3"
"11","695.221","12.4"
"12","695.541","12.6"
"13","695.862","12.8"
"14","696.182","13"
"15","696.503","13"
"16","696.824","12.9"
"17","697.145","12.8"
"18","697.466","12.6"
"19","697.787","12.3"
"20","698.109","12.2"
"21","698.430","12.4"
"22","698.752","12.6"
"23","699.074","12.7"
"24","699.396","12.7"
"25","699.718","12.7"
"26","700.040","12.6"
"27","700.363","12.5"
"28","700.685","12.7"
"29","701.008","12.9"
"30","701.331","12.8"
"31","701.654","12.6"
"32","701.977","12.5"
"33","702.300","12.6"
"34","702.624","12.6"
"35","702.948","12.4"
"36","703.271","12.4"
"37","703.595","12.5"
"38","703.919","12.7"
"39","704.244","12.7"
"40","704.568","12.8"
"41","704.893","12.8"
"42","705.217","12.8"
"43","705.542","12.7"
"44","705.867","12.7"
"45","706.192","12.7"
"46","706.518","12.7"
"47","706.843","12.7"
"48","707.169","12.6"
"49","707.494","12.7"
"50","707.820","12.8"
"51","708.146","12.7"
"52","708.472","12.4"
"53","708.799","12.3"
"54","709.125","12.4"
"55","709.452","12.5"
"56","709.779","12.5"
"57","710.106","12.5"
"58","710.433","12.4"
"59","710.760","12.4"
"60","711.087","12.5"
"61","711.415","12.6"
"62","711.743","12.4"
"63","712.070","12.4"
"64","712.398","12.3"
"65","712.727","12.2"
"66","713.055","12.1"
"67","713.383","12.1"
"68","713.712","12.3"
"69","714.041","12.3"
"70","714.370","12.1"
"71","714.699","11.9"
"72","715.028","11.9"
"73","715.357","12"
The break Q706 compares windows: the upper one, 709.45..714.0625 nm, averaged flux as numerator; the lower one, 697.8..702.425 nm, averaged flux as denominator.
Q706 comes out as 1.0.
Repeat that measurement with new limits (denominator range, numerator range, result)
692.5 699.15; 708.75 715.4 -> 0.98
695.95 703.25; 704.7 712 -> 1.00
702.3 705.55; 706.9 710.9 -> 0.99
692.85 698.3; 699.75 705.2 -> 1.00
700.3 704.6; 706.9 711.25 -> 0.99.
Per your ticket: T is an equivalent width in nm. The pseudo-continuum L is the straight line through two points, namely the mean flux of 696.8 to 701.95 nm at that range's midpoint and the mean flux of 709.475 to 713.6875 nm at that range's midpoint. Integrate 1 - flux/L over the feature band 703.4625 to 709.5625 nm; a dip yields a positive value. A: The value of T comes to -0.08 nm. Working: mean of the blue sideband 12.6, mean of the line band 12.6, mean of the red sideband 12.4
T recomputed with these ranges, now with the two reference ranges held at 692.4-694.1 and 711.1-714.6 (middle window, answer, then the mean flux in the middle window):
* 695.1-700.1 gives -0.04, 12.6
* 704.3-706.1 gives -0.05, 12.8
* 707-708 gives -0.03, 12.7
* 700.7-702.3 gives -0.03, 12.7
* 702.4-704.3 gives -0.02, 12.5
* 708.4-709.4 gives 0.00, 12.4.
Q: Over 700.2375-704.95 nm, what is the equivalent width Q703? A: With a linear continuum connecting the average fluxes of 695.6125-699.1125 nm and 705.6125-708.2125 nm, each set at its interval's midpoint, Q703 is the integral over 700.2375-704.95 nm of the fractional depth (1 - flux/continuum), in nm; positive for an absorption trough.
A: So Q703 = 0.02 nm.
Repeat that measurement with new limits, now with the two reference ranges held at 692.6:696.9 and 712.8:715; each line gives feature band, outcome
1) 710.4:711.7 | -0.029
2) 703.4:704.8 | -0.033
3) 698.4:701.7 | -0.046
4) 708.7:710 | -0.020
